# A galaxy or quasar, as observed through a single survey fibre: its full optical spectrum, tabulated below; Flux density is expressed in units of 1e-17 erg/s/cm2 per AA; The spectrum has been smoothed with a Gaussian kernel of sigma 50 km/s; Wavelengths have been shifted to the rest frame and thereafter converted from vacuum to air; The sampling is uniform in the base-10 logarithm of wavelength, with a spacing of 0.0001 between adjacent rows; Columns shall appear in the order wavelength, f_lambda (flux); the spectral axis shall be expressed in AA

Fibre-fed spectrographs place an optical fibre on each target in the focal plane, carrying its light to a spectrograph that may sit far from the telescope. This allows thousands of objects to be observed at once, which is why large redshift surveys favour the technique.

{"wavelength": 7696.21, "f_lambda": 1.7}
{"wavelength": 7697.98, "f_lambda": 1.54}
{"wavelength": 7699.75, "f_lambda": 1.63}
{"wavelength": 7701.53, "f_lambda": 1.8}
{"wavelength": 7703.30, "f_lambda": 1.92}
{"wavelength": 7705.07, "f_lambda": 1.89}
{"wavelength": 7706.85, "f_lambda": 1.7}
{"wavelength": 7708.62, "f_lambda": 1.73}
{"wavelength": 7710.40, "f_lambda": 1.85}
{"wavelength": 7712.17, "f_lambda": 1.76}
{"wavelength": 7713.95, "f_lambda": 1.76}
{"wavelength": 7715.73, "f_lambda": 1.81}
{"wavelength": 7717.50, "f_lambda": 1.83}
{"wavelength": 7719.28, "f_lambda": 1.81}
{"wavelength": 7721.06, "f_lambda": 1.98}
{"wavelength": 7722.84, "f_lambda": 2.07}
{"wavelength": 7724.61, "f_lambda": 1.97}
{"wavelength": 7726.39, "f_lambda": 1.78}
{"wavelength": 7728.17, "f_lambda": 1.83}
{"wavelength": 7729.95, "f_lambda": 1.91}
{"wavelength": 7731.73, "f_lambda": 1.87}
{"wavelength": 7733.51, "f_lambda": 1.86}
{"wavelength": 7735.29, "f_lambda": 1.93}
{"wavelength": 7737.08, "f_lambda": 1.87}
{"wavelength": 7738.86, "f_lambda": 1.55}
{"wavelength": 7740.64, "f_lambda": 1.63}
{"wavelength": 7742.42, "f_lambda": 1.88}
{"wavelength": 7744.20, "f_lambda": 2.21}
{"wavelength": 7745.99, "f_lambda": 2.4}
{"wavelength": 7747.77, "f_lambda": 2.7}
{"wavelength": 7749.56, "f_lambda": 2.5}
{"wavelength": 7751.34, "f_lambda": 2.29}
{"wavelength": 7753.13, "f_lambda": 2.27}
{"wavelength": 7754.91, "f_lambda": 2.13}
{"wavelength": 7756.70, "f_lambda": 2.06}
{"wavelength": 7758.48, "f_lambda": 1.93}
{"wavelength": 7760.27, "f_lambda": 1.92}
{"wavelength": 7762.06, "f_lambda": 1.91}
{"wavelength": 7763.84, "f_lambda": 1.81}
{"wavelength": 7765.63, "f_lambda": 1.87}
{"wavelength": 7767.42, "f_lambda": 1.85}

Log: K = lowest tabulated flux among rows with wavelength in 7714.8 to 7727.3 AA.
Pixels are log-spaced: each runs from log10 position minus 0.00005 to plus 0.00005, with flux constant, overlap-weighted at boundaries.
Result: 1.78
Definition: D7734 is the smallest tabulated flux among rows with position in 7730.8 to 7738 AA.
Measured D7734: 1.86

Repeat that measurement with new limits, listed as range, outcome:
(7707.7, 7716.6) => 1.73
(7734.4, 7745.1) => 1.55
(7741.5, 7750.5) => 1.88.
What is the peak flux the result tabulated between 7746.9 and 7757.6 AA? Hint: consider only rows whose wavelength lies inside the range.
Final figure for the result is 2.7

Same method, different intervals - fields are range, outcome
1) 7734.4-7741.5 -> 1.93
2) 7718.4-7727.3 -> 2.07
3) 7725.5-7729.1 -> 1.83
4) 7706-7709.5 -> 1.73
